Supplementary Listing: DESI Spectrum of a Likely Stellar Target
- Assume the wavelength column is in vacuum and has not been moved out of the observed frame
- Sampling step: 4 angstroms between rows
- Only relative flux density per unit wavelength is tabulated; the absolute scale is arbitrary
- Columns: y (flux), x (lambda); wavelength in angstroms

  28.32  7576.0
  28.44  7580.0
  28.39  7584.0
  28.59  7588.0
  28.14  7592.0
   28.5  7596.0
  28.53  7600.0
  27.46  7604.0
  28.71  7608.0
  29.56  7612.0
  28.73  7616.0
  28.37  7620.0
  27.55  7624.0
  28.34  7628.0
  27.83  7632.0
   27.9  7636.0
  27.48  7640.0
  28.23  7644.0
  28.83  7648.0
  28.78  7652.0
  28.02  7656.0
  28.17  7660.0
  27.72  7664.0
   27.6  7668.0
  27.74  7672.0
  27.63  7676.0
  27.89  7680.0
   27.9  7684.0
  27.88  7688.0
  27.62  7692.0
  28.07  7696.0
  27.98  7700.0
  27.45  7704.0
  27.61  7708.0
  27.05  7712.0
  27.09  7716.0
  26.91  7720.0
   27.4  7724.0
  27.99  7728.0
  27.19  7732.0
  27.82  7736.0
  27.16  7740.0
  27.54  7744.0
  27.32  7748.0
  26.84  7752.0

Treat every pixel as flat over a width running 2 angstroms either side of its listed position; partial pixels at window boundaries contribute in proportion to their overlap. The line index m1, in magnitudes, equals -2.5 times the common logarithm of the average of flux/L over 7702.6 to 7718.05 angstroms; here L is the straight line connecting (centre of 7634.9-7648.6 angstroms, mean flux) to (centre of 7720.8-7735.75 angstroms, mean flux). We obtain 0.01 mag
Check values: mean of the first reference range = 28.1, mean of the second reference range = 27.5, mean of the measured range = 27.3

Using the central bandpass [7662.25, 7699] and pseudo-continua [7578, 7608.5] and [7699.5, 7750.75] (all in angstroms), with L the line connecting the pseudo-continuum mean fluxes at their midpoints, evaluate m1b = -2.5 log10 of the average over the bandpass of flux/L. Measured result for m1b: 0.00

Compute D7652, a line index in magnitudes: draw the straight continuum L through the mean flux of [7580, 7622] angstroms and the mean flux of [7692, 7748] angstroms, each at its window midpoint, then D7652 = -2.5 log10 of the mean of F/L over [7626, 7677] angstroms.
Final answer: 0.00 mag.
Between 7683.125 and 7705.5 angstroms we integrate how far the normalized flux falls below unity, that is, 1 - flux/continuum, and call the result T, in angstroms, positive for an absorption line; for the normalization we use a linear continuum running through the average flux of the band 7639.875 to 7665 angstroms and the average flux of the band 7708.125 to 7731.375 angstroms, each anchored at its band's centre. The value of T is -0.1 angstroms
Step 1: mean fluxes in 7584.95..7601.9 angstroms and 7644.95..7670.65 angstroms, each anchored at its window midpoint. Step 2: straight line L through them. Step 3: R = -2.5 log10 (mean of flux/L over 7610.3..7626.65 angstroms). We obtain -0.007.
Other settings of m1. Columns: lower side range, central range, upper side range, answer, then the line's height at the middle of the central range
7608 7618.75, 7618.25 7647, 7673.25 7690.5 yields 0.03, 28.7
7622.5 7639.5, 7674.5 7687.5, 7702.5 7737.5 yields -0.01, 27.6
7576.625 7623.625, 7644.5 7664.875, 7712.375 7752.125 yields -0.01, 28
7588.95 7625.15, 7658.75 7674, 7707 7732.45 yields 0.00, 27.8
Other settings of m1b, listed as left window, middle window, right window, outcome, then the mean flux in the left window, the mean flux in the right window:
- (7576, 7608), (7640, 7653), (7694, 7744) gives -0.02 mag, 28.3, 27.5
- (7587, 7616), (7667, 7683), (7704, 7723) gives 0.00 mag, 28.5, 27.2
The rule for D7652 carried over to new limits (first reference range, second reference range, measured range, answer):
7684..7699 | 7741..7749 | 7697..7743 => 0.01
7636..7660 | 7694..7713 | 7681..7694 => 0.00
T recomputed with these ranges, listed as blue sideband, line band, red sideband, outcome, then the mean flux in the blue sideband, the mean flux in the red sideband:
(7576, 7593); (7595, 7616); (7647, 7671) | -0.18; 28.4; 28.1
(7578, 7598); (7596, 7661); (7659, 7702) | -0.31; 28.4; 27.8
